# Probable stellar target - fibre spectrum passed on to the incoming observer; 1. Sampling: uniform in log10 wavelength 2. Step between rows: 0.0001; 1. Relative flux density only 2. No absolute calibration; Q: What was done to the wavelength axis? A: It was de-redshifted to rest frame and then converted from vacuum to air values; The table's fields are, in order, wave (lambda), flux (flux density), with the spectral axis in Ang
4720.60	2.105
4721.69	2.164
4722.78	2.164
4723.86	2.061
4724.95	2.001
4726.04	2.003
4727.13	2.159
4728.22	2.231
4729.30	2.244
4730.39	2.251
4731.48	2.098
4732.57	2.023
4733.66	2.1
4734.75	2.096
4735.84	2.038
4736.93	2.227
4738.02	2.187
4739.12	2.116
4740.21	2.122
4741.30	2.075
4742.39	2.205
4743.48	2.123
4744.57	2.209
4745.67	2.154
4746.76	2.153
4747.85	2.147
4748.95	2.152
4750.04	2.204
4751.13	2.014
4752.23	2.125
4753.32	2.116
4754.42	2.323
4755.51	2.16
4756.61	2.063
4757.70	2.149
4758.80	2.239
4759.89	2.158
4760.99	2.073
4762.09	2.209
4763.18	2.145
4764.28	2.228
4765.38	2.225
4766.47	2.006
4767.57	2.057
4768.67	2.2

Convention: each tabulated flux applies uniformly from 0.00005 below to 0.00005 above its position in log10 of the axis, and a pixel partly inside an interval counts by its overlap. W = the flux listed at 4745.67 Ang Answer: 2.154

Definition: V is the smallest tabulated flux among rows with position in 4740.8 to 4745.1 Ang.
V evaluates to 2.075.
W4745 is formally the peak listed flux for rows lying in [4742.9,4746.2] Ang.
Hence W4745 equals 2.209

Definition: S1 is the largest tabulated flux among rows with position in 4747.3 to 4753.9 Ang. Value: 2.204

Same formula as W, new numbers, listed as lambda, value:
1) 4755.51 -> 2.16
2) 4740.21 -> 2.122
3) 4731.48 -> 2.098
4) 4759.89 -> 2.158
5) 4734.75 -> 2.096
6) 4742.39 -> 2.205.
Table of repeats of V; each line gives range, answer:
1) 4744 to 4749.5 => 2.147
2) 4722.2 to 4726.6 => 2.001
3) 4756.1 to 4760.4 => 2.063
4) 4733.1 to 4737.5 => 2.038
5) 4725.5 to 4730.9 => 2.003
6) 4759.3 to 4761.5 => 2.073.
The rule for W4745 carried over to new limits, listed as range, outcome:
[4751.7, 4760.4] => 2.323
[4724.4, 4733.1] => 2.251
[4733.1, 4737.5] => 2.227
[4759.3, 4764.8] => 2.228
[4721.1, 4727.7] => 2.164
